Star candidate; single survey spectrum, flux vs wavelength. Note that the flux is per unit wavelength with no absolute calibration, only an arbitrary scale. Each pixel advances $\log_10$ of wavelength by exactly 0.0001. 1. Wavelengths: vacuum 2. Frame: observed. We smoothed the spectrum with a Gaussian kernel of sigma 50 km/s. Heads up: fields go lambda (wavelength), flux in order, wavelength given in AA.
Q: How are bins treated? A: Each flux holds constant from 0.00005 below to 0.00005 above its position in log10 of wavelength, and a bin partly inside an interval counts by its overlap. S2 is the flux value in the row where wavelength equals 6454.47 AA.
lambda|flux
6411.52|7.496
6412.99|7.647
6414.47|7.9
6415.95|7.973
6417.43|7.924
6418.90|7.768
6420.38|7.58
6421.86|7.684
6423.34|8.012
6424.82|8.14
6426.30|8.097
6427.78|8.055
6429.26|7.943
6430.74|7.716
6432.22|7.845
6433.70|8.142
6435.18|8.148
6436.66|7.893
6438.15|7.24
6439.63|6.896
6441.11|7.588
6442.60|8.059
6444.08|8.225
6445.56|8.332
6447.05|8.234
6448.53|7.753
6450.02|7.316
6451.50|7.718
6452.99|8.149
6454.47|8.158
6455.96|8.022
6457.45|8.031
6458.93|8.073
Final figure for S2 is 8.158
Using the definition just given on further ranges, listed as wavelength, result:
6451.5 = 7.718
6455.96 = 8.022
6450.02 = 7.316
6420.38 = 7.58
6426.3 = 8.097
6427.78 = 8.055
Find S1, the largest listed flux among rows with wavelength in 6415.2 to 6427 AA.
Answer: 8.14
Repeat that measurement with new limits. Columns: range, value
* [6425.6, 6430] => 8.097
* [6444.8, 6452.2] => 8.332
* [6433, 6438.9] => 8.148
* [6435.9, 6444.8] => 8.225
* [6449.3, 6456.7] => 8.158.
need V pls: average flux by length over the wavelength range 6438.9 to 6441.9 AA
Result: 7.25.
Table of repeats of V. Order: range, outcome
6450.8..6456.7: 8.01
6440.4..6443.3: 7.8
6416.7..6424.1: 7.8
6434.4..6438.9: 7.76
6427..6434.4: 7.94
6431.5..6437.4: 8.01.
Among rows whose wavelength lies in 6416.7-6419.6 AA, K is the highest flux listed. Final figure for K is 7.924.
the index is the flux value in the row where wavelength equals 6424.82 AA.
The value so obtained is 8.14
